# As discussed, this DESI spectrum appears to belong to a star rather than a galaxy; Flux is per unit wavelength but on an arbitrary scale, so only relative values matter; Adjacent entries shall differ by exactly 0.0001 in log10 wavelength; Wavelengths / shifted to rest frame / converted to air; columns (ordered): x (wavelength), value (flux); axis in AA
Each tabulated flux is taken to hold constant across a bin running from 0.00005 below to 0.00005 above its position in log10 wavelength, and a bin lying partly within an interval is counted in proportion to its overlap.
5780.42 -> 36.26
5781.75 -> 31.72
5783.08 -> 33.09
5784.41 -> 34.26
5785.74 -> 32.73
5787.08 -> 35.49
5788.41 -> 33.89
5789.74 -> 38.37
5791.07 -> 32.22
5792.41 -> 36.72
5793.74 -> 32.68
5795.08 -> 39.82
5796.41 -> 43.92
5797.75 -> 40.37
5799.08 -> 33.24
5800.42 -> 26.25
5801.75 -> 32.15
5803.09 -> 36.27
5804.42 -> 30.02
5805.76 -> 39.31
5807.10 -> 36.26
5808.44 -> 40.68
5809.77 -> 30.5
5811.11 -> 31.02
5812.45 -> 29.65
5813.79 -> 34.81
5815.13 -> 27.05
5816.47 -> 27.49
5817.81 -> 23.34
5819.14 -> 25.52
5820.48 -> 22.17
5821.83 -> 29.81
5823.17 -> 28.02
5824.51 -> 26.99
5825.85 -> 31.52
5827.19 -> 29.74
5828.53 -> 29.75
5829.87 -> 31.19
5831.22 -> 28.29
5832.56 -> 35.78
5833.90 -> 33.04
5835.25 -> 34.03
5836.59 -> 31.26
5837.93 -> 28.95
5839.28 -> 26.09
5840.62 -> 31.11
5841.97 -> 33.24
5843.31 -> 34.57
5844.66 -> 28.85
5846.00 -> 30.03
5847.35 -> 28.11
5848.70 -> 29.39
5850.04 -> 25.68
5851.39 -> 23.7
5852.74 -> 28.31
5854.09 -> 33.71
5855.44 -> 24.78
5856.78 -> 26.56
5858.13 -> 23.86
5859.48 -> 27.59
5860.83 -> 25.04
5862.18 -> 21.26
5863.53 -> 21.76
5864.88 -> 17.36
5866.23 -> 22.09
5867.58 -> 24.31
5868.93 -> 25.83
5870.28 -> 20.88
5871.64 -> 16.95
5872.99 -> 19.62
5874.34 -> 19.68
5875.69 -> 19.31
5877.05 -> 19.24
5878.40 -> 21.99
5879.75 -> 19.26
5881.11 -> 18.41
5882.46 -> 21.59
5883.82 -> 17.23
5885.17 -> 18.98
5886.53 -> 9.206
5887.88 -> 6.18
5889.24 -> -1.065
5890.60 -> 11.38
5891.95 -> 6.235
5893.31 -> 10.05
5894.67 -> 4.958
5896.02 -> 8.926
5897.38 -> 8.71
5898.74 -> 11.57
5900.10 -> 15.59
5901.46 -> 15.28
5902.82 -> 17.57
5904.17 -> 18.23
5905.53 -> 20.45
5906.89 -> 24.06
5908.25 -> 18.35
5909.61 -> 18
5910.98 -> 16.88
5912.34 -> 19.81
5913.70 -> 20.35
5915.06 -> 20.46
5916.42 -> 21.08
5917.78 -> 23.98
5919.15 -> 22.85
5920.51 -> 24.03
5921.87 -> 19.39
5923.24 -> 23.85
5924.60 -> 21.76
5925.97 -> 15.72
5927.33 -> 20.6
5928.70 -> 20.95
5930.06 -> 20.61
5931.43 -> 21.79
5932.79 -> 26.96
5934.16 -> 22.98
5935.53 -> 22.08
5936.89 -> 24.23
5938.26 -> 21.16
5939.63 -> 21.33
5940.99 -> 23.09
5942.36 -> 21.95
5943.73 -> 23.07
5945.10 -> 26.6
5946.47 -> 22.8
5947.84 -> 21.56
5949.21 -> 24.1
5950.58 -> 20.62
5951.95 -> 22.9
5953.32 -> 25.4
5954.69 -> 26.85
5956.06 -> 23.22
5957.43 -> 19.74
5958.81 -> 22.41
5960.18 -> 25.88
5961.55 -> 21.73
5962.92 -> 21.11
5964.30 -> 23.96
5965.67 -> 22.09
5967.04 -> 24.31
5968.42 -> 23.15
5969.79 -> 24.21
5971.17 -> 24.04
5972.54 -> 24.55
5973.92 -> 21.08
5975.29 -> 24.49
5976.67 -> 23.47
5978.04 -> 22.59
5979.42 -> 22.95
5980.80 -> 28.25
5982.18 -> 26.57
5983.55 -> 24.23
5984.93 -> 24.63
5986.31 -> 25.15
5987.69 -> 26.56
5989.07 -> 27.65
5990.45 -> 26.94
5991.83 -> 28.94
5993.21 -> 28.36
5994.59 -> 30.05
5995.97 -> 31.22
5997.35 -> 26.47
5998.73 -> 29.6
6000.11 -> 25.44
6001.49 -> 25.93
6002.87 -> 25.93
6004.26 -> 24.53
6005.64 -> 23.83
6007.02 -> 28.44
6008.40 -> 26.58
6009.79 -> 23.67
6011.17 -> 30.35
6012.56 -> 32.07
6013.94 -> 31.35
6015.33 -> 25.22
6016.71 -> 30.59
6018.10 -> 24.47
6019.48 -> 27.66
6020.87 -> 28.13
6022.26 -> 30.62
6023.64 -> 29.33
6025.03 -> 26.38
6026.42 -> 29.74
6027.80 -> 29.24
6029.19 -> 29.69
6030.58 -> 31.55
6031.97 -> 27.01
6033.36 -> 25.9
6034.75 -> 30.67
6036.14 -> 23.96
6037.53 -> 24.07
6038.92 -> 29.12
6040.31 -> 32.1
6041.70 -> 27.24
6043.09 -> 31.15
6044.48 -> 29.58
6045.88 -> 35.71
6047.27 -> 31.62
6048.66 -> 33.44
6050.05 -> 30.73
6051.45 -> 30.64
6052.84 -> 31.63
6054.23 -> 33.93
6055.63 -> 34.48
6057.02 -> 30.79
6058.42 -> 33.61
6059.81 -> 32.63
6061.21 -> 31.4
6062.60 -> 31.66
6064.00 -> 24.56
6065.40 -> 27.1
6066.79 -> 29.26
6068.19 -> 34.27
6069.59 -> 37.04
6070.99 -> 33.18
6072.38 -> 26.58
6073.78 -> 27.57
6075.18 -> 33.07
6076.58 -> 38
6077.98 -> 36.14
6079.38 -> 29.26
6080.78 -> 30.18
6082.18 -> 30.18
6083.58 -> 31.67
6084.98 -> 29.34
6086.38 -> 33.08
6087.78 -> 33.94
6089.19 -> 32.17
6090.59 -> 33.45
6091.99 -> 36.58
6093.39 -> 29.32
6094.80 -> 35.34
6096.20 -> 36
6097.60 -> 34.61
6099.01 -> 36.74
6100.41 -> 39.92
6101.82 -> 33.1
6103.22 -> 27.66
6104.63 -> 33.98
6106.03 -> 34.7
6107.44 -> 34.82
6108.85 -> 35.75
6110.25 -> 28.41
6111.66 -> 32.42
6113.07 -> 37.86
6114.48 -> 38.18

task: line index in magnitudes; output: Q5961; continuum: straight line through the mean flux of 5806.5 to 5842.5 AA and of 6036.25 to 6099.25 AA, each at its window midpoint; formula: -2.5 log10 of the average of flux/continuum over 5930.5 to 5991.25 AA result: 0.29 mag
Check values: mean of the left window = 30.2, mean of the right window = 31.8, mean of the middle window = 23.7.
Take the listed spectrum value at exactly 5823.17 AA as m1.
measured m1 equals 28.02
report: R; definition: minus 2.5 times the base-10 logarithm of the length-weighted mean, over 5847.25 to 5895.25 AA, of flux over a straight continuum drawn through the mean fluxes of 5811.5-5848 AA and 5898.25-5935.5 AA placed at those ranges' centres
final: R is 0.29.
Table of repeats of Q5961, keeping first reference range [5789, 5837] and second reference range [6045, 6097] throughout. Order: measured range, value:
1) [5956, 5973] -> 0.36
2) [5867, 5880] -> 0.48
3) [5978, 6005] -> 0.20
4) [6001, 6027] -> 0.17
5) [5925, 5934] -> 0.45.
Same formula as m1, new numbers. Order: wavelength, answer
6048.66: 33.44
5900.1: 15.59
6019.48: 27.66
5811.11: 31.02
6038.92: 29.12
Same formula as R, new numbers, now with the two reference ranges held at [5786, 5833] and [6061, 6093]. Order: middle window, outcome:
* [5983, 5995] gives 0.185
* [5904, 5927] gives 0.480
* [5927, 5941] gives 0.390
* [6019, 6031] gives 0.096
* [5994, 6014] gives 0.157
